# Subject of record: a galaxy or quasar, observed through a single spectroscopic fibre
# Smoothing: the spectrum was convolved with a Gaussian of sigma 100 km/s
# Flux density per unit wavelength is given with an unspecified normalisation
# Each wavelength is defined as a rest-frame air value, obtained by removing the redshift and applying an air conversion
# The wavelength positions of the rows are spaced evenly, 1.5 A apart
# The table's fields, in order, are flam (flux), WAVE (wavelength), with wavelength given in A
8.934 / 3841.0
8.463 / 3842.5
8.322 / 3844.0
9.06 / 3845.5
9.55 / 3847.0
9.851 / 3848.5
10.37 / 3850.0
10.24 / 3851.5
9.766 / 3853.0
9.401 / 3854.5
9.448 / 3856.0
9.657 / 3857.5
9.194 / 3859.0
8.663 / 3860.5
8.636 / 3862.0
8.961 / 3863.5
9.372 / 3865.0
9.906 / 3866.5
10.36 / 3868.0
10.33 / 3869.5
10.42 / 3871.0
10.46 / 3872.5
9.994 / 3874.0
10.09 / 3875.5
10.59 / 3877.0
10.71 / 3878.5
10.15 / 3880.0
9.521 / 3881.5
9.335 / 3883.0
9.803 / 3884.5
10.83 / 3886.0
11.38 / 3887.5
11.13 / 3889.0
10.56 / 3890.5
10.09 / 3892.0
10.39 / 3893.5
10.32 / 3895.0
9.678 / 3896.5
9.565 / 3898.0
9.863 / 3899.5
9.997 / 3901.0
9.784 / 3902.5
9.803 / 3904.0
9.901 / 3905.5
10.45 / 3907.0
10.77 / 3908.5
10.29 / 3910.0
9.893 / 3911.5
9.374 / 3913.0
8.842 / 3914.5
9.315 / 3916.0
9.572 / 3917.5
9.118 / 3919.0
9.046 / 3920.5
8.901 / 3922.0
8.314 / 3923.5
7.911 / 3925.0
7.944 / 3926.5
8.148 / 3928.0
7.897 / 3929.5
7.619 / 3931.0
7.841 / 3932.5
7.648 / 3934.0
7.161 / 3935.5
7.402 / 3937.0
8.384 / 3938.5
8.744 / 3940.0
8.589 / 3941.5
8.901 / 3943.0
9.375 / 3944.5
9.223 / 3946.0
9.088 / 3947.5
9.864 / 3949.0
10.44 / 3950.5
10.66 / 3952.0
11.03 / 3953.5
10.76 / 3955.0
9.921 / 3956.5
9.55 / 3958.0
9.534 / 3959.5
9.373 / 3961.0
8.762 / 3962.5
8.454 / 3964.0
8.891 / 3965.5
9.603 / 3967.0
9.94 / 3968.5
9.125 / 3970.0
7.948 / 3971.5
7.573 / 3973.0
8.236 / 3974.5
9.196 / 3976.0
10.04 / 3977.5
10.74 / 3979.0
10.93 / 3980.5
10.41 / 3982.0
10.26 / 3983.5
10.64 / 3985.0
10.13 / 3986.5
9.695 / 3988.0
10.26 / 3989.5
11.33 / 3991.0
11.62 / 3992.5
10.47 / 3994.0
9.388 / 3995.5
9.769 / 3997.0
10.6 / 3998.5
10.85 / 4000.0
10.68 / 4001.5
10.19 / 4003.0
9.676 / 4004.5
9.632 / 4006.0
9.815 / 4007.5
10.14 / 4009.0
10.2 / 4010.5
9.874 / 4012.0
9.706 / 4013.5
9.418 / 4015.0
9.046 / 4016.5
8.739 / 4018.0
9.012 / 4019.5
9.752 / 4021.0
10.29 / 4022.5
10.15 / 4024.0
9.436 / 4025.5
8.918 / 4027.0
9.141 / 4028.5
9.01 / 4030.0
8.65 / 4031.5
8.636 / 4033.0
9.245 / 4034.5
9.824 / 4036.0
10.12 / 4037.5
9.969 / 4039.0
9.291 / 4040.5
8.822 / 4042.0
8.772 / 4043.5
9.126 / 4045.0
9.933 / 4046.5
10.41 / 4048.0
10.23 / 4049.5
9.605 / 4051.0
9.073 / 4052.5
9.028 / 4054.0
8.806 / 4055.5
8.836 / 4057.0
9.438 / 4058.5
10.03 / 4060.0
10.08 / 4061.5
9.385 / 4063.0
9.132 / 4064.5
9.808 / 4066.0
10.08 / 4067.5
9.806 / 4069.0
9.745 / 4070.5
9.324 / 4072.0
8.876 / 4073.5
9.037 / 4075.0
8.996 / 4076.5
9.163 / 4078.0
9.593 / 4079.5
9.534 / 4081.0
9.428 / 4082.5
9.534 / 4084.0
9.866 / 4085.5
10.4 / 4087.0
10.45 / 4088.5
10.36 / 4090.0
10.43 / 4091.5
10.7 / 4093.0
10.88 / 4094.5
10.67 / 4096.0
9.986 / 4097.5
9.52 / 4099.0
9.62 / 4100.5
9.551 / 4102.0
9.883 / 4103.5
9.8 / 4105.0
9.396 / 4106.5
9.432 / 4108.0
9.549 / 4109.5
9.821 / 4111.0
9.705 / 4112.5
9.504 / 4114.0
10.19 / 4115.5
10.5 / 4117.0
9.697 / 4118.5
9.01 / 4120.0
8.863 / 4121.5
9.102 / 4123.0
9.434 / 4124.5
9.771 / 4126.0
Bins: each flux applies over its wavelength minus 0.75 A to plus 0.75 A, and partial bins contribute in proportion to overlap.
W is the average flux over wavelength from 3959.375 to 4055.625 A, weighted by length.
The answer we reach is 9.64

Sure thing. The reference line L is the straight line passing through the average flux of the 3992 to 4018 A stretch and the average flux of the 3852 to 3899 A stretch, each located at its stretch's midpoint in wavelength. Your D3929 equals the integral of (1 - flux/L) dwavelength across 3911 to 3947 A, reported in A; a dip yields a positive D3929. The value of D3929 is 5.18 A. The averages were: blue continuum 9.96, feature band 8.54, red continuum 10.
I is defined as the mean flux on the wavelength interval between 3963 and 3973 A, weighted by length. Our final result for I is 8.88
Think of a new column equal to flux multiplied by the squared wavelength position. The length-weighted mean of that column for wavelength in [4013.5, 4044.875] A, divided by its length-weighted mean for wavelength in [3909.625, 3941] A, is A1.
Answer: 1.2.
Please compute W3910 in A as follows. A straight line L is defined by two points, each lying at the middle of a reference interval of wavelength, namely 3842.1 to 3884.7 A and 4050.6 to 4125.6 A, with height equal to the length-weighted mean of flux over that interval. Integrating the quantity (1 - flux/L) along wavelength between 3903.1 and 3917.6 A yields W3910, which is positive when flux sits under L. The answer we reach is -0.2 A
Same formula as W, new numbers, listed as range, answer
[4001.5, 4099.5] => 9.62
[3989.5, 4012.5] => 10.3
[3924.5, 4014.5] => 9.47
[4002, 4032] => 9.56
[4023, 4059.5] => 9.36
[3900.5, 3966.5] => 9.15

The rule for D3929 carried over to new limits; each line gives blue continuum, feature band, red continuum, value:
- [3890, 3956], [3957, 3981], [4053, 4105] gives 0.44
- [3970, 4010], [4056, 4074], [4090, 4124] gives 0.61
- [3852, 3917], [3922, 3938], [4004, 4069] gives 3.19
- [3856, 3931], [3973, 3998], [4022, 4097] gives -1.26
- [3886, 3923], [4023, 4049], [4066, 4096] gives 1.19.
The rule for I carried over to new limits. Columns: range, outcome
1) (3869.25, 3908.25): 10.2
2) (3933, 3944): 8.14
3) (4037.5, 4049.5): 9.56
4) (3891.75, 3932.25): 9.34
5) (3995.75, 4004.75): 10.3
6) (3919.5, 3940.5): 8.07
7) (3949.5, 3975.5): 9.4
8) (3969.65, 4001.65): 9.99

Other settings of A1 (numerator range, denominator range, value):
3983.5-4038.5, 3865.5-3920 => 1.04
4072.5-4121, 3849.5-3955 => 1.13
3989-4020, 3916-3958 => 1.17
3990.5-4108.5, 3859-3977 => 1.10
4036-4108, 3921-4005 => 1.09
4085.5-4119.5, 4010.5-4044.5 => 1.11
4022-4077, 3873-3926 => 1.03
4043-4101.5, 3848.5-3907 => 1.07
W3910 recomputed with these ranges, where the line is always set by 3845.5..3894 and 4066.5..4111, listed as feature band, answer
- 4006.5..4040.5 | 1.2 A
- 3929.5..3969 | 3.3 A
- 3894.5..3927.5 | 1.5 A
